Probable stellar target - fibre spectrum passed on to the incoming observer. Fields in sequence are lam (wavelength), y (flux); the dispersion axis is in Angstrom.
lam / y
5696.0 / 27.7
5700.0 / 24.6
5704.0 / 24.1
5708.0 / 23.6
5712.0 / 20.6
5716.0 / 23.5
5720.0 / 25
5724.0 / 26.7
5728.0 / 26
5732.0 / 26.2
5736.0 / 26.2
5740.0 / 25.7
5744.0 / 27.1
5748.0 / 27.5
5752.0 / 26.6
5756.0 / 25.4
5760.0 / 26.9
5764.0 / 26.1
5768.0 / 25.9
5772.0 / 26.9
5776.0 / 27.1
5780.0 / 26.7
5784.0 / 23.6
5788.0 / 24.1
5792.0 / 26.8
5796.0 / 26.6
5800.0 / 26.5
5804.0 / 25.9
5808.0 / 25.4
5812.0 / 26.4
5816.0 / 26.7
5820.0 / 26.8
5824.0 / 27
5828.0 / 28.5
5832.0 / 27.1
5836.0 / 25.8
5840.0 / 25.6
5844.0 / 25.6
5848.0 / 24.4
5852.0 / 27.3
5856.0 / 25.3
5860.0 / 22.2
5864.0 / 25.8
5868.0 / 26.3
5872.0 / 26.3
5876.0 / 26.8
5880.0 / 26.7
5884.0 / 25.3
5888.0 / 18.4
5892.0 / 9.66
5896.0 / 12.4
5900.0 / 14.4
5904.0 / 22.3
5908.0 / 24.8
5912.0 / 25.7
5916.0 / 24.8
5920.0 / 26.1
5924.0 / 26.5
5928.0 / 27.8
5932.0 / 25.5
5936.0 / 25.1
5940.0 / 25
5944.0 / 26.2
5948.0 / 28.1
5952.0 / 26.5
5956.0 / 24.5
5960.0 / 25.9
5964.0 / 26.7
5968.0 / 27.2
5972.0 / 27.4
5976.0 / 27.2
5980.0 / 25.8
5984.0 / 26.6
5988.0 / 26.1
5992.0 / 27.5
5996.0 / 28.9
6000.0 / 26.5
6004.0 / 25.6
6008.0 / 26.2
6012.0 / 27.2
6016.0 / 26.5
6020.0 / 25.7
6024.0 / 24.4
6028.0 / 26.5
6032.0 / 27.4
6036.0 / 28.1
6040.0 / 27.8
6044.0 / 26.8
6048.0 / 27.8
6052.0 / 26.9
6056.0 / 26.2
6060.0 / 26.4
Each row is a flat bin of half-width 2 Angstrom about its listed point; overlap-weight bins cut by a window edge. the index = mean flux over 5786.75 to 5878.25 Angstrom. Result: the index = 26.1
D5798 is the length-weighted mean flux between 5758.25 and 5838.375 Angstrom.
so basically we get 26.3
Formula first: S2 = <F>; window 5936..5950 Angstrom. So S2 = 26.2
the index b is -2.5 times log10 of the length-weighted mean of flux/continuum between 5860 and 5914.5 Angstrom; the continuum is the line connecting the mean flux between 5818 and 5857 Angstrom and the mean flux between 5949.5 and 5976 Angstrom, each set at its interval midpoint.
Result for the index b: 0.20 mag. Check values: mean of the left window 26.4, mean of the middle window 21.9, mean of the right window 26.5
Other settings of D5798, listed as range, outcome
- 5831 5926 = 23.5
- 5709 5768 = 25.7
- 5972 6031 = 26.5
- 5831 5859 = 25.7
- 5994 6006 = 27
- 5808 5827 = 26.7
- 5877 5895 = 20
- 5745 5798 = 26.2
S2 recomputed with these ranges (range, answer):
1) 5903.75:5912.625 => 24.4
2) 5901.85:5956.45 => 25.6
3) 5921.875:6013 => 26.5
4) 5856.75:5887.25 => 25.3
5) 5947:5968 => 26.3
